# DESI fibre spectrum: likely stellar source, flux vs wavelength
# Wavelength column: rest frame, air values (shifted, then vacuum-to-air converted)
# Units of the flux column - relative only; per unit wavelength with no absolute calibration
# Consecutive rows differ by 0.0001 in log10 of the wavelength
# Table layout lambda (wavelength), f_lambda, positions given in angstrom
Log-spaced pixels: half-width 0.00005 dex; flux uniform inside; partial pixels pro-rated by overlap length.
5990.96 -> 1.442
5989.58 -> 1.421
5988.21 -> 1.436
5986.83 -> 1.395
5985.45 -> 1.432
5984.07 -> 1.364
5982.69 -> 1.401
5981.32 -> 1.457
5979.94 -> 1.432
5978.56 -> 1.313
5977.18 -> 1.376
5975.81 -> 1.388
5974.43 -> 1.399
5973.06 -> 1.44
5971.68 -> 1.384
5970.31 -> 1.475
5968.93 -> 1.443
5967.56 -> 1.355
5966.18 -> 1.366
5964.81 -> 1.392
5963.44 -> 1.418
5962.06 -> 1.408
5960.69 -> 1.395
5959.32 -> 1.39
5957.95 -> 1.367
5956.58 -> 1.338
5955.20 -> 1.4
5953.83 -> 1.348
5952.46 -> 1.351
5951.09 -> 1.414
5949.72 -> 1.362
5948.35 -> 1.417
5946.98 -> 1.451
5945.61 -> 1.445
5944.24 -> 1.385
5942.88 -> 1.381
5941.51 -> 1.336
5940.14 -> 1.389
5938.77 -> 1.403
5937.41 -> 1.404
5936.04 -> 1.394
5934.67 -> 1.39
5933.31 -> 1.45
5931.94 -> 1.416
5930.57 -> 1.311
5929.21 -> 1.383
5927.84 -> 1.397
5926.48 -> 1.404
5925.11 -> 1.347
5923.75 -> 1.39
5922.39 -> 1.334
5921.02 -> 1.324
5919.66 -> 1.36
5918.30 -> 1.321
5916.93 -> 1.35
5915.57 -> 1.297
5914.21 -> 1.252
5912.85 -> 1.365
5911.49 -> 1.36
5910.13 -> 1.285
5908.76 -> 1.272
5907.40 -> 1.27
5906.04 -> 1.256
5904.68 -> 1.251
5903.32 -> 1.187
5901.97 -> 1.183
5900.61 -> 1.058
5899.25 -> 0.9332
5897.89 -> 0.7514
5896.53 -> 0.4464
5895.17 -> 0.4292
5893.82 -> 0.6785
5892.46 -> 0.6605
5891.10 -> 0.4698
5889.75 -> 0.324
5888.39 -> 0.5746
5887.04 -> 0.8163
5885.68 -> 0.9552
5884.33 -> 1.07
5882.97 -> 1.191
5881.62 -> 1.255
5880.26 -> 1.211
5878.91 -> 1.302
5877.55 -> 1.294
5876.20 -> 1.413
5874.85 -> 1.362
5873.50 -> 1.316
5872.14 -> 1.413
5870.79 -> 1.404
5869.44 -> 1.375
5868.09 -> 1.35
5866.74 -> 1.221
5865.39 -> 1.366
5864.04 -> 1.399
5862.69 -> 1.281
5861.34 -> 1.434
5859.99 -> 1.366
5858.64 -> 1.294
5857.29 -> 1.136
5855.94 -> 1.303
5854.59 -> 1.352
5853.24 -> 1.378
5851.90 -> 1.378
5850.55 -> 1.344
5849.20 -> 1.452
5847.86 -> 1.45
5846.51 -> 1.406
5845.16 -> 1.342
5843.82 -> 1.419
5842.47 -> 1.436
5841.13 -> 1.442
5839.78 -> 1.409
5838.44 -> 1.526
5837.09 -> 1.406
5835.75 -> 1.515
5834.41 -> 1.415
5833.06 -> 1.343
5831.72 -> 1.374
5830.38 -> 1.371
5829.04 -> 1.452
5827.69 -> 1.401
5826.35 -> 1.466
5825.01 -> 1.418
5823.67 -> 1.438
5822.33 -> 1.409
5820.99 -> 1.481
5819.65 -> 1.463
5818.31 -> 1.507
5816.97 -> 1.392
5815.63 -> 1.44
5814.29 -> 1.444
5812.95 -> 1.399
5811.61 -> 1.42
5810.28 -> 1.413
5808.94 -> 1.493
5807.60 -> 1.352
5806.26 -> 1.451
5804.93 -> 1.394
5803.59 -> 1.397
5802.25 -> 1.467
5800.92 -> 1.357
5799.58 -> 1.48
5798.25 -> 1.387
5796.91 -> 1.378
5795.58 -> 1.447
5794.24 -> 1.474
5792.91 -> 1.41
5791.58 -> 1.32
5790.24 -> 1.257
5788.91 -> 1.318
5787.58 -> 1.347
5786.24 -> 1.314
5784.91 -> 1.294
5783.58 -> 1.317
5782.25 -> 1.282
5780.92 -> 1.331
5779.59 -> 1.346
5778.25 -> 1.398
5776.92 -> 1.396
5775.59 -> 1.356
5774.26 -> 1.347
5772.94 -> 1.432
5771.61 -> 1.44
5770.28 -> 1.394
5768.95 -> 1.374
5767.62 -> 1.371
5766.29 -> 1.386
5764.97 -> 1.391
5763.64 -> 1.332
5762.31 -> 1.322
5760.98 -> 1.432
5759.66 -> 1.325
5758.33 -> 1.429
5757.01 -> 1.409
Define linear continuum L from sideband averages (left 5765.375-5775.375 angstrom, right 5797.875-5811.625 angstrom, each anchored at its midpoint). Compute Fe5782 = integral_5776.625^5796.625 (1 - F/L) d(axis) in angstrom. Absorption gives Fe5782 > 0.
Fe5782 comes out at 0.79 angstrom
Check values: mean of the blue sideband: 1.39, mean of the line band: 1.35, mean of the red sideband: 1.42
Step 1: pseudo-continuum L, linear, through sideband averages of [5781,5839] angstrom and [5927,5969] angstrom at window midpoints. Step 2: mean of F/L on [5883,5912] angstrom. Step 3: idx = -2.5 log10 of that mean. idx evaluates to 0.453 mag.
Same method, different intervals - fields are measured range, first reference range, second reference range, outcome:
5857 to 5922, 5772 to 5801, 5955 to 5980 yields 0.203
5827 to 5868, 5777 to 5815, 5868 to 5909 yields -0.159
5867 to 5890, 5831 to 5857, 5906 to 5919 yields 0.158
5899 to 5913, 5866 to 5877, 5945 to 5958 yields 0.124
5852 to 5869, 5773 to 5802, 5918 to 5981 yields 0.039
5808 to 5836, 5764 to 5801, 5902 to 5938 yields -0.054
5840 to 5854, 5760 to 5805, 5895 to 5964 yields -0.050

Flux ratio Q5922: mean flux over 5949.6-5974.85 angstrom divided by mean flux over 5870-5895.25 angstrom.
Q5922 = 1.36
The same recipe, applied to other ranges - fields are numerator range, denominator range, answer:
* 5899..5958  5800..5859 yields 0.95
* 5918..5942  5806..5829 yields 0.96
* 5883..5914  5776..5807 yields 0.69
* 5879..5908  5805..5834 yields 0.64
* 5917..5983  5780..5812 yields 1.01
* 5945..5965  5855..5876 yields 1.04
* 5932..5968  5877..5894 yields 1.53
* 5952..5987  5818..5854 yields 0.98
